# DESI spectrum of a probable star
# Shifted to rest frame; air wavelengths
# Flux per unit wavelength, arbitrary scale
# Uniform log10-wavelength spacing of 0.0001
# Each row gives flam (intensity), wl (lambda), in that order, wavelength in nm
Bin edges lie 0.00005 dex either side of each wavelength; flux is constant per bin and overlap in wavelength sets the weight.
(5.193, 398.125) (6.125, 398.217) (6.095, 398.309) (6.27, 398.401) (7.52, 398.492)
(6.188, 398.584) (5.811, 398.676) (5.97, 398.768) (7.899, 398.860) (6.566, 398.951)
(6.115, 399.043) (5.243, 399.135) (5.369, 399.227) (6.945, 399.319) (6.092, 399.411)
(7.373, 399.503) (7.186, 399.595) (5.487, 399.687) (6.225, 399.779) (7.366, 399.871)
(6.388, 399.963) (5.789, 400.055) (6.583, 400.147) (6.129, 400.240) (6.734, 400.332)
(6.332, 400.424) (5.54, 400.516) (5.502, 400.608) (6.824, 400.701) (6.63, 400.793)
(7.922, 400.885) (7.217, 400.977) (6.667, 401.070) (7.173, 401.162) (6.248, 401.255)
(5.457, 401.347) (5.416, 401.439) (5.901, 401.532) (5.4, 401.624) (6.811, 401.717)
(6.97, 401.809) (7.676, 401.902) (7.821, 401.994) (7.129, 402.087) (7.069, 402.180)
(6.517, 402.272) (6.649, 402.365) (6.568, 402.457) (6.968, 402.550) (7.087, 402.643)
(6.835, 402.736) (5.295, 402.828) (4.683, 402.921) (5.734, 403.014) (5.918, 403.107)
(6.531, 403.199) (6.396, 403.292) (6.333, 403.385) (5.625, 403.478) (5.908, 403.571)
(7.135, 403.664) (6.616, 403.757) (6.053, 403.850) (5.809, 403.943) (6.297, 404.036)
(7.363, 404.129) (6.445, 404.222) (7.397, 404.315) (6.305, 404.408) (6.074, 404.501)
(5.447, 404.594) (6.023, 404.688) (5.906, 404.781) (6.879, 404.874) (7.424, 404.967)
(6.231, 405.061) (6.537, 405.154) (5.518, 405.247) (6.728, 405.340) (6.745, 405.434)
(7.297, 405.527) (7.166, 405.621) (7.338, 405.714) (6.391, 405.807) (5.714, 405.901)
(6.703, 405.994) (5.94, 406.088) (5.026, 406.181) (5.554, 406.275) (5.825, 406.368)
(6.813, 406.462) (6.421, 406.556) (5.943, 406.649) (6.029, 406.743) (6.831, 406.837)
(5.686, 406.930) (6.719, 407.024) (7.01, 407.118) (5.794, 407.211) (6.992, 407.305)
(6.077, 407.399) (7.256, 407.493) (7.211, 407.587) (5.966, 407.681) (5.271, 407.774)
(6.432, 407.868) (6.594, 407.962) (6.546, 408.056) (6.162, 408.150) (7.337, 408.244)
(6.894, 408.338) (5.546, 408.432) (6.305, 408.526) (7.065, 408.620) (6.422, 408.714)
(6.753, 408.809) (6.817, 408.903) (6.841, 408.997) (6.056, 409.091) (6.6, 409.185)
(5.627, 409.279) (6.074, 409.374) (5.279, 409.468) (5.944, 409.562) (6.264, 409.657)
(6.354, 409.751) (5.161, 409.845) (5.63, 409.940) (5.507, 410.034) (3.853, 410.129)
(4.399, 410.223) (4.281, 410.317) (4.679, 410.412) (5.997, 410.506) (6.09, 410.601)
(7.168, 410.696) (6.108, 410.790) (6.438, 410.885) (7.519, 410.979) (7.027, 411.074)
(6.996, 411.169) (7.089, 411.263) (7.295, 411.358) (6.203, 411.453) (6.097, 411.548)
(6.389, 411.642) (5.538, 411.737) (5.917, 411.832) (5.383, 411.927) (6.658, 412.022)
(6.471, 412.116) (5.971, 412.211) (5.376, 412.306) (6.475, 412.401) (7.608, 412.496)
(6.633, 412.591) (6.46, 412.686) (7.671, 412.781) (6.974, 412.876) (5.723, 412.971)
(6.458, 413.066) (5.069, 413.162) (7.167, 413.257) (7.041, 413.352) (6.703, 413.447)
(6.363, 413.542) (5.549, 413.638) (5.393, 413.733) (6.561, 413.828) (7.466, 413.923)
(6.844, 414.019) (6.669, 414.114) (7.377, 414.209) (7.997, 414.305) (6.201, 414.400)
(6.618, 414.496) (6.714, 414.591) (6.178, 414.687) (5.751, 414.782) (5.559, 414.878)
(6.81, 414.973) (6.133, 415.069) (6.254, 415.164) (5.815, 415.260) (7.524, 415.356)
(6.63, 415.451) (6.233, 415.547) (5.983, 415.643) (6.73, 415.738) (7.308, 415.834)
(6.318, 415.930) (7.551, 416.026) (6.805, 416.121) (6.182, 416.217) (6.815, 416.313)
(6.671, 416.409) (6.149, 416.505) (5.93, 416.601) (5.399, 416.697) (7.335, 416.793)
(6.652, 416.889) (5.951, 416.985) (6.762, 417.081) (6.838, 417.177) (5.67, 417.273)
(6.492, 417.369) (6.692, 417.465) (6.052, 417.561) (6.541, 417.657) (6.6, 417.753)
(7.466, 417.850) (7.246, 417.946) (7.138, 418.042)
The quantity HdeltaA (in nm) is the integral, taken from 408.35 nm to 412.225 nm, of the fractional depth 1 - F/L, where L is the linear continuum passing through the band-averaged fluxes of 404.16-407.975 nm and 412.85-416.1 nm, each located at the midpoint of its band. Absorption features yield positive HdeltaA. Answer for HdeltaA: 0.21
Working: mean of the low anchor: 6.38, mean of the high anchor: 6.52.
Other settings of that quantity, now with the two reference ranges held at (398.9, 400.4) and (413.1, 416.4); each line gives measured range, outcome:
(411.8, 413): 0.016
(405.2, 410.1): 0.115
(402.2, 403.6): 0.038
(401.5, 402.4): -0.060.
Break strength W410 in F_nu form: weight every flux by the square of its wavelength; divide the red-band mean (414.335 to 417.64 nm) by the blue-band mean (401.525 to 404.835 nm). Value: 1.1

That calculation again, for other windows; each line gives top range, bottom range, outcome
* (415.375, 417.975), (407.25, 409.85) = 1.07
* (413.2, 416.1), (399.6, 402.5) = 1.08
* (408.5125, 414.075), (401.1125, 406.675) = 1.01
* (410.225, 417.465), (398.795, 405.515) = 1.06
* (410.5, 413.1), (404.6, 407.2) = 1.05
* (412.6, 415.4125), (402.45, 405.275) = 1.09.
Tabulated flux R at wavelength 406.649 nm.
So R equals 5.943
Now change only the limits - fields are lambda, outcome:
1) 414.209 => 7.377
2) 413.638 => 5.549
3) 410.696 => 7.168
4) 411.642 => 6.389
